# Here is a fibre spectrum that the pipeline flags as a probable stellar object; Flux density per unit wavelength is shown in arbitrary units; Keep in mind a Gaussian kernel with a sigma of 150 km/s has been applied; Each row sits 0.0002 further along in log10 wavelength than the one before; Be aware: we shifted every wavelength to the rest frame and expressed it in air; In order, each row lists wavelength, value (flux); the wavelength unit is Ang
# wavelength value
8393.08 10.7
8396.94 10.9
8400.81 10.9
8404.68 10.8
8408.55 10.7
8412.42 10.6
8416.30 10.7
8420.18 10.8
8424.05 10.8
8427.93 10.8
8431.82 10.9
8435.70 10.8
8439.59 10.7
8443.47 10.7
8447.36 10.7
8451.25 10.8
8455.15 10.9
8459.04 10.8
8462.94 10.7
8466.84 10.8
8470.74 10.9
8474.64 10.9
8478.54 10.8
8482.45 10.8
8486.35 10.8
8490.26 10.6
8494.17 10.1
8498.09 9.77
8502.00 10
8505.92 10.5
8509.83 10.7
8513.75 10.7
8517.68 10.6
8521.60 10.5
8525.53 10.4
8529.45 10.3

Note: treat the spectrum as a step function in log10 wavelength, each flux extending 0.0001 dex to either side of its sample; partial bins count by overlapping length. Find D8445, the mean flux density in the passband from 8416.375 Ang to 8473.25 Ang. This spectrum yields 10.8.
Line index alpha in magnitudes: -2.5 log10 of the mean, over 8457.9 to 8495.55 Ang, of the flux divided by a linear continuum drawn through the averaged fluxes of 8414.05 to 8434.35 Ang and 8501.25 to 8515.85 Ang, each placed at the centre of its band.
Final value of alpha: -0.01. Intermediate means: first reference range 10.8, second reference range 10.5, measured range 10.7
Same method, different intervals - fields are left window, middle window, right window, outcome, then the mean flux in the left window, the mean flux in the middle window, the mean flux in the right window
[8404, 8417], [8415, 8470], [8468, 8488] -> 0.00 mag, 10.7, 10.8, 10.8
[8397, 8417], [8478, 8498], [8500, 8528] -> 0.00 mag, 10.8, 10.5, 10.5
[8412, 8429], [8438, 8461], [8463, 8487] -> 0.00 mag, 10.7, 10.8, 10.8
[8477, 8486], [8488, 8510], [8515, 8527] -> 0.04 mag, 10.8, 10.3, 10.5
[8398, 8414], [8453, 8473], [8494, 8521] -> -0.03 mag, 10.8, 10.8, 10.4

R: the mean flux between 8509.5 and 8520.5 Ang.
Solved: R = 10.6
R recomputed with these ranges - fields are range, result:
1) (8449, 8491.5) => 10.8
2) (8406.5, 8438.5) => 10.8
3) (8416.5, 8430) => 10.8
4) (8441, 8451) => 10.7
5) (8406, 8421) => 10.7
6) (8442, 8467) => 10.8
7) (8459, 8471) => 10.8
